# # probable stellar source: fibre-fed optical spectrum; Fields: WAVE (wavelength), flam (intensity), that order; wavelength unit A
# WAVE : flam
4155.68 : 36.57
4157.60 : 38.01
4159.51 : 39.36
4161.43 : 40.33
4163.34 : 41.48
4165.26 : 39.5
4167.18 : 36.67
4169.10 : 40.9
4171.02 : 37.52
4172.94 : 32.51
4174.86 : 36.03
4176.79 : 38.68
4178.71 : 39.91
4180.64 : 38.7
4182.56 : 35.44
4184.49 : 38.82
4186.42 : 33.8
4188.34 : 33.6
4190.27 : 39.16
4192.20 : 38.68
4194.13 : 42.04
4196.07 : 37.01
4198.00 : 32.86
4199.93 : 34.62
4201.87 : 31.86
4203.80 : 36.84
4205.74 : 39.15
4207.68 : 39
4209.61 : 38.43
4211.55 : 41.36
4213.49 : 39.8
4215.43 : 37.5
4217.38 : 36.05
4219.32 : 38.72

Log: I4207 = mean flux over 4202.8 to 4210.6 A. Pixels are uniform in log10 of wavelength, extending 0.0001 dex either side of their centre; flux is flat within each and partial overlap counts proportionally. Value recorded 38.4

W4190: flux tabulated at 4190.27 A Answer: 39.16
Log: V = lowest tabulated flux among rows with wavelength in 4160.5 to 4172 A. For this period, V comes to 36.67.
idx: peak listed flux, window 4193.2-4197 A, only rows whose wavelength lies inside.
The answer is 42.04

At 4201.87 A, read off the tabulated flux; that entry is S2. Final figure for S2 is 31.86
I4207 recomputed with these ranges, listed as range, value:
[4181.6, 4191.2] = 36.2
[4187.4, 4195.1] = 38.4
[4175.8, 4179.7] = 39.2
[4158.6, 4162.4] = 39.9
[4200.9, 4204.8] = 34.4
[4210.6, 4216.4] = 39.6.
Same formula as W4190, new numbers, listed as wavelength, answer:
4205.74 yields 39.15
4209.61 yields 38.43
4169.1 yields 40.9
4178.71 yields 39.91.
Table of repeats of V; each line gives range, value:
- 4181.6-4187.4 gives 33.8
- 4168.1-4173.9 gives 32.51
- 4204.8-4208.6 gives 39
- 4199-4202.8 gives 31.86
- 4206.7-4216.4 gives 37.5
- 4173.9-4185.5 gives 35.44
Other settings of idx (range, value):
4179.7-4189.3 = 38.82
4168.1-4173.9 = 40.9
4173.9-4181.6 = 39.91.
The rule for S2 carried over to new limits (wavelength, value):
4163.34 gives 41.48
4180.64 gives 38.7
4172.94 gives 32.51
